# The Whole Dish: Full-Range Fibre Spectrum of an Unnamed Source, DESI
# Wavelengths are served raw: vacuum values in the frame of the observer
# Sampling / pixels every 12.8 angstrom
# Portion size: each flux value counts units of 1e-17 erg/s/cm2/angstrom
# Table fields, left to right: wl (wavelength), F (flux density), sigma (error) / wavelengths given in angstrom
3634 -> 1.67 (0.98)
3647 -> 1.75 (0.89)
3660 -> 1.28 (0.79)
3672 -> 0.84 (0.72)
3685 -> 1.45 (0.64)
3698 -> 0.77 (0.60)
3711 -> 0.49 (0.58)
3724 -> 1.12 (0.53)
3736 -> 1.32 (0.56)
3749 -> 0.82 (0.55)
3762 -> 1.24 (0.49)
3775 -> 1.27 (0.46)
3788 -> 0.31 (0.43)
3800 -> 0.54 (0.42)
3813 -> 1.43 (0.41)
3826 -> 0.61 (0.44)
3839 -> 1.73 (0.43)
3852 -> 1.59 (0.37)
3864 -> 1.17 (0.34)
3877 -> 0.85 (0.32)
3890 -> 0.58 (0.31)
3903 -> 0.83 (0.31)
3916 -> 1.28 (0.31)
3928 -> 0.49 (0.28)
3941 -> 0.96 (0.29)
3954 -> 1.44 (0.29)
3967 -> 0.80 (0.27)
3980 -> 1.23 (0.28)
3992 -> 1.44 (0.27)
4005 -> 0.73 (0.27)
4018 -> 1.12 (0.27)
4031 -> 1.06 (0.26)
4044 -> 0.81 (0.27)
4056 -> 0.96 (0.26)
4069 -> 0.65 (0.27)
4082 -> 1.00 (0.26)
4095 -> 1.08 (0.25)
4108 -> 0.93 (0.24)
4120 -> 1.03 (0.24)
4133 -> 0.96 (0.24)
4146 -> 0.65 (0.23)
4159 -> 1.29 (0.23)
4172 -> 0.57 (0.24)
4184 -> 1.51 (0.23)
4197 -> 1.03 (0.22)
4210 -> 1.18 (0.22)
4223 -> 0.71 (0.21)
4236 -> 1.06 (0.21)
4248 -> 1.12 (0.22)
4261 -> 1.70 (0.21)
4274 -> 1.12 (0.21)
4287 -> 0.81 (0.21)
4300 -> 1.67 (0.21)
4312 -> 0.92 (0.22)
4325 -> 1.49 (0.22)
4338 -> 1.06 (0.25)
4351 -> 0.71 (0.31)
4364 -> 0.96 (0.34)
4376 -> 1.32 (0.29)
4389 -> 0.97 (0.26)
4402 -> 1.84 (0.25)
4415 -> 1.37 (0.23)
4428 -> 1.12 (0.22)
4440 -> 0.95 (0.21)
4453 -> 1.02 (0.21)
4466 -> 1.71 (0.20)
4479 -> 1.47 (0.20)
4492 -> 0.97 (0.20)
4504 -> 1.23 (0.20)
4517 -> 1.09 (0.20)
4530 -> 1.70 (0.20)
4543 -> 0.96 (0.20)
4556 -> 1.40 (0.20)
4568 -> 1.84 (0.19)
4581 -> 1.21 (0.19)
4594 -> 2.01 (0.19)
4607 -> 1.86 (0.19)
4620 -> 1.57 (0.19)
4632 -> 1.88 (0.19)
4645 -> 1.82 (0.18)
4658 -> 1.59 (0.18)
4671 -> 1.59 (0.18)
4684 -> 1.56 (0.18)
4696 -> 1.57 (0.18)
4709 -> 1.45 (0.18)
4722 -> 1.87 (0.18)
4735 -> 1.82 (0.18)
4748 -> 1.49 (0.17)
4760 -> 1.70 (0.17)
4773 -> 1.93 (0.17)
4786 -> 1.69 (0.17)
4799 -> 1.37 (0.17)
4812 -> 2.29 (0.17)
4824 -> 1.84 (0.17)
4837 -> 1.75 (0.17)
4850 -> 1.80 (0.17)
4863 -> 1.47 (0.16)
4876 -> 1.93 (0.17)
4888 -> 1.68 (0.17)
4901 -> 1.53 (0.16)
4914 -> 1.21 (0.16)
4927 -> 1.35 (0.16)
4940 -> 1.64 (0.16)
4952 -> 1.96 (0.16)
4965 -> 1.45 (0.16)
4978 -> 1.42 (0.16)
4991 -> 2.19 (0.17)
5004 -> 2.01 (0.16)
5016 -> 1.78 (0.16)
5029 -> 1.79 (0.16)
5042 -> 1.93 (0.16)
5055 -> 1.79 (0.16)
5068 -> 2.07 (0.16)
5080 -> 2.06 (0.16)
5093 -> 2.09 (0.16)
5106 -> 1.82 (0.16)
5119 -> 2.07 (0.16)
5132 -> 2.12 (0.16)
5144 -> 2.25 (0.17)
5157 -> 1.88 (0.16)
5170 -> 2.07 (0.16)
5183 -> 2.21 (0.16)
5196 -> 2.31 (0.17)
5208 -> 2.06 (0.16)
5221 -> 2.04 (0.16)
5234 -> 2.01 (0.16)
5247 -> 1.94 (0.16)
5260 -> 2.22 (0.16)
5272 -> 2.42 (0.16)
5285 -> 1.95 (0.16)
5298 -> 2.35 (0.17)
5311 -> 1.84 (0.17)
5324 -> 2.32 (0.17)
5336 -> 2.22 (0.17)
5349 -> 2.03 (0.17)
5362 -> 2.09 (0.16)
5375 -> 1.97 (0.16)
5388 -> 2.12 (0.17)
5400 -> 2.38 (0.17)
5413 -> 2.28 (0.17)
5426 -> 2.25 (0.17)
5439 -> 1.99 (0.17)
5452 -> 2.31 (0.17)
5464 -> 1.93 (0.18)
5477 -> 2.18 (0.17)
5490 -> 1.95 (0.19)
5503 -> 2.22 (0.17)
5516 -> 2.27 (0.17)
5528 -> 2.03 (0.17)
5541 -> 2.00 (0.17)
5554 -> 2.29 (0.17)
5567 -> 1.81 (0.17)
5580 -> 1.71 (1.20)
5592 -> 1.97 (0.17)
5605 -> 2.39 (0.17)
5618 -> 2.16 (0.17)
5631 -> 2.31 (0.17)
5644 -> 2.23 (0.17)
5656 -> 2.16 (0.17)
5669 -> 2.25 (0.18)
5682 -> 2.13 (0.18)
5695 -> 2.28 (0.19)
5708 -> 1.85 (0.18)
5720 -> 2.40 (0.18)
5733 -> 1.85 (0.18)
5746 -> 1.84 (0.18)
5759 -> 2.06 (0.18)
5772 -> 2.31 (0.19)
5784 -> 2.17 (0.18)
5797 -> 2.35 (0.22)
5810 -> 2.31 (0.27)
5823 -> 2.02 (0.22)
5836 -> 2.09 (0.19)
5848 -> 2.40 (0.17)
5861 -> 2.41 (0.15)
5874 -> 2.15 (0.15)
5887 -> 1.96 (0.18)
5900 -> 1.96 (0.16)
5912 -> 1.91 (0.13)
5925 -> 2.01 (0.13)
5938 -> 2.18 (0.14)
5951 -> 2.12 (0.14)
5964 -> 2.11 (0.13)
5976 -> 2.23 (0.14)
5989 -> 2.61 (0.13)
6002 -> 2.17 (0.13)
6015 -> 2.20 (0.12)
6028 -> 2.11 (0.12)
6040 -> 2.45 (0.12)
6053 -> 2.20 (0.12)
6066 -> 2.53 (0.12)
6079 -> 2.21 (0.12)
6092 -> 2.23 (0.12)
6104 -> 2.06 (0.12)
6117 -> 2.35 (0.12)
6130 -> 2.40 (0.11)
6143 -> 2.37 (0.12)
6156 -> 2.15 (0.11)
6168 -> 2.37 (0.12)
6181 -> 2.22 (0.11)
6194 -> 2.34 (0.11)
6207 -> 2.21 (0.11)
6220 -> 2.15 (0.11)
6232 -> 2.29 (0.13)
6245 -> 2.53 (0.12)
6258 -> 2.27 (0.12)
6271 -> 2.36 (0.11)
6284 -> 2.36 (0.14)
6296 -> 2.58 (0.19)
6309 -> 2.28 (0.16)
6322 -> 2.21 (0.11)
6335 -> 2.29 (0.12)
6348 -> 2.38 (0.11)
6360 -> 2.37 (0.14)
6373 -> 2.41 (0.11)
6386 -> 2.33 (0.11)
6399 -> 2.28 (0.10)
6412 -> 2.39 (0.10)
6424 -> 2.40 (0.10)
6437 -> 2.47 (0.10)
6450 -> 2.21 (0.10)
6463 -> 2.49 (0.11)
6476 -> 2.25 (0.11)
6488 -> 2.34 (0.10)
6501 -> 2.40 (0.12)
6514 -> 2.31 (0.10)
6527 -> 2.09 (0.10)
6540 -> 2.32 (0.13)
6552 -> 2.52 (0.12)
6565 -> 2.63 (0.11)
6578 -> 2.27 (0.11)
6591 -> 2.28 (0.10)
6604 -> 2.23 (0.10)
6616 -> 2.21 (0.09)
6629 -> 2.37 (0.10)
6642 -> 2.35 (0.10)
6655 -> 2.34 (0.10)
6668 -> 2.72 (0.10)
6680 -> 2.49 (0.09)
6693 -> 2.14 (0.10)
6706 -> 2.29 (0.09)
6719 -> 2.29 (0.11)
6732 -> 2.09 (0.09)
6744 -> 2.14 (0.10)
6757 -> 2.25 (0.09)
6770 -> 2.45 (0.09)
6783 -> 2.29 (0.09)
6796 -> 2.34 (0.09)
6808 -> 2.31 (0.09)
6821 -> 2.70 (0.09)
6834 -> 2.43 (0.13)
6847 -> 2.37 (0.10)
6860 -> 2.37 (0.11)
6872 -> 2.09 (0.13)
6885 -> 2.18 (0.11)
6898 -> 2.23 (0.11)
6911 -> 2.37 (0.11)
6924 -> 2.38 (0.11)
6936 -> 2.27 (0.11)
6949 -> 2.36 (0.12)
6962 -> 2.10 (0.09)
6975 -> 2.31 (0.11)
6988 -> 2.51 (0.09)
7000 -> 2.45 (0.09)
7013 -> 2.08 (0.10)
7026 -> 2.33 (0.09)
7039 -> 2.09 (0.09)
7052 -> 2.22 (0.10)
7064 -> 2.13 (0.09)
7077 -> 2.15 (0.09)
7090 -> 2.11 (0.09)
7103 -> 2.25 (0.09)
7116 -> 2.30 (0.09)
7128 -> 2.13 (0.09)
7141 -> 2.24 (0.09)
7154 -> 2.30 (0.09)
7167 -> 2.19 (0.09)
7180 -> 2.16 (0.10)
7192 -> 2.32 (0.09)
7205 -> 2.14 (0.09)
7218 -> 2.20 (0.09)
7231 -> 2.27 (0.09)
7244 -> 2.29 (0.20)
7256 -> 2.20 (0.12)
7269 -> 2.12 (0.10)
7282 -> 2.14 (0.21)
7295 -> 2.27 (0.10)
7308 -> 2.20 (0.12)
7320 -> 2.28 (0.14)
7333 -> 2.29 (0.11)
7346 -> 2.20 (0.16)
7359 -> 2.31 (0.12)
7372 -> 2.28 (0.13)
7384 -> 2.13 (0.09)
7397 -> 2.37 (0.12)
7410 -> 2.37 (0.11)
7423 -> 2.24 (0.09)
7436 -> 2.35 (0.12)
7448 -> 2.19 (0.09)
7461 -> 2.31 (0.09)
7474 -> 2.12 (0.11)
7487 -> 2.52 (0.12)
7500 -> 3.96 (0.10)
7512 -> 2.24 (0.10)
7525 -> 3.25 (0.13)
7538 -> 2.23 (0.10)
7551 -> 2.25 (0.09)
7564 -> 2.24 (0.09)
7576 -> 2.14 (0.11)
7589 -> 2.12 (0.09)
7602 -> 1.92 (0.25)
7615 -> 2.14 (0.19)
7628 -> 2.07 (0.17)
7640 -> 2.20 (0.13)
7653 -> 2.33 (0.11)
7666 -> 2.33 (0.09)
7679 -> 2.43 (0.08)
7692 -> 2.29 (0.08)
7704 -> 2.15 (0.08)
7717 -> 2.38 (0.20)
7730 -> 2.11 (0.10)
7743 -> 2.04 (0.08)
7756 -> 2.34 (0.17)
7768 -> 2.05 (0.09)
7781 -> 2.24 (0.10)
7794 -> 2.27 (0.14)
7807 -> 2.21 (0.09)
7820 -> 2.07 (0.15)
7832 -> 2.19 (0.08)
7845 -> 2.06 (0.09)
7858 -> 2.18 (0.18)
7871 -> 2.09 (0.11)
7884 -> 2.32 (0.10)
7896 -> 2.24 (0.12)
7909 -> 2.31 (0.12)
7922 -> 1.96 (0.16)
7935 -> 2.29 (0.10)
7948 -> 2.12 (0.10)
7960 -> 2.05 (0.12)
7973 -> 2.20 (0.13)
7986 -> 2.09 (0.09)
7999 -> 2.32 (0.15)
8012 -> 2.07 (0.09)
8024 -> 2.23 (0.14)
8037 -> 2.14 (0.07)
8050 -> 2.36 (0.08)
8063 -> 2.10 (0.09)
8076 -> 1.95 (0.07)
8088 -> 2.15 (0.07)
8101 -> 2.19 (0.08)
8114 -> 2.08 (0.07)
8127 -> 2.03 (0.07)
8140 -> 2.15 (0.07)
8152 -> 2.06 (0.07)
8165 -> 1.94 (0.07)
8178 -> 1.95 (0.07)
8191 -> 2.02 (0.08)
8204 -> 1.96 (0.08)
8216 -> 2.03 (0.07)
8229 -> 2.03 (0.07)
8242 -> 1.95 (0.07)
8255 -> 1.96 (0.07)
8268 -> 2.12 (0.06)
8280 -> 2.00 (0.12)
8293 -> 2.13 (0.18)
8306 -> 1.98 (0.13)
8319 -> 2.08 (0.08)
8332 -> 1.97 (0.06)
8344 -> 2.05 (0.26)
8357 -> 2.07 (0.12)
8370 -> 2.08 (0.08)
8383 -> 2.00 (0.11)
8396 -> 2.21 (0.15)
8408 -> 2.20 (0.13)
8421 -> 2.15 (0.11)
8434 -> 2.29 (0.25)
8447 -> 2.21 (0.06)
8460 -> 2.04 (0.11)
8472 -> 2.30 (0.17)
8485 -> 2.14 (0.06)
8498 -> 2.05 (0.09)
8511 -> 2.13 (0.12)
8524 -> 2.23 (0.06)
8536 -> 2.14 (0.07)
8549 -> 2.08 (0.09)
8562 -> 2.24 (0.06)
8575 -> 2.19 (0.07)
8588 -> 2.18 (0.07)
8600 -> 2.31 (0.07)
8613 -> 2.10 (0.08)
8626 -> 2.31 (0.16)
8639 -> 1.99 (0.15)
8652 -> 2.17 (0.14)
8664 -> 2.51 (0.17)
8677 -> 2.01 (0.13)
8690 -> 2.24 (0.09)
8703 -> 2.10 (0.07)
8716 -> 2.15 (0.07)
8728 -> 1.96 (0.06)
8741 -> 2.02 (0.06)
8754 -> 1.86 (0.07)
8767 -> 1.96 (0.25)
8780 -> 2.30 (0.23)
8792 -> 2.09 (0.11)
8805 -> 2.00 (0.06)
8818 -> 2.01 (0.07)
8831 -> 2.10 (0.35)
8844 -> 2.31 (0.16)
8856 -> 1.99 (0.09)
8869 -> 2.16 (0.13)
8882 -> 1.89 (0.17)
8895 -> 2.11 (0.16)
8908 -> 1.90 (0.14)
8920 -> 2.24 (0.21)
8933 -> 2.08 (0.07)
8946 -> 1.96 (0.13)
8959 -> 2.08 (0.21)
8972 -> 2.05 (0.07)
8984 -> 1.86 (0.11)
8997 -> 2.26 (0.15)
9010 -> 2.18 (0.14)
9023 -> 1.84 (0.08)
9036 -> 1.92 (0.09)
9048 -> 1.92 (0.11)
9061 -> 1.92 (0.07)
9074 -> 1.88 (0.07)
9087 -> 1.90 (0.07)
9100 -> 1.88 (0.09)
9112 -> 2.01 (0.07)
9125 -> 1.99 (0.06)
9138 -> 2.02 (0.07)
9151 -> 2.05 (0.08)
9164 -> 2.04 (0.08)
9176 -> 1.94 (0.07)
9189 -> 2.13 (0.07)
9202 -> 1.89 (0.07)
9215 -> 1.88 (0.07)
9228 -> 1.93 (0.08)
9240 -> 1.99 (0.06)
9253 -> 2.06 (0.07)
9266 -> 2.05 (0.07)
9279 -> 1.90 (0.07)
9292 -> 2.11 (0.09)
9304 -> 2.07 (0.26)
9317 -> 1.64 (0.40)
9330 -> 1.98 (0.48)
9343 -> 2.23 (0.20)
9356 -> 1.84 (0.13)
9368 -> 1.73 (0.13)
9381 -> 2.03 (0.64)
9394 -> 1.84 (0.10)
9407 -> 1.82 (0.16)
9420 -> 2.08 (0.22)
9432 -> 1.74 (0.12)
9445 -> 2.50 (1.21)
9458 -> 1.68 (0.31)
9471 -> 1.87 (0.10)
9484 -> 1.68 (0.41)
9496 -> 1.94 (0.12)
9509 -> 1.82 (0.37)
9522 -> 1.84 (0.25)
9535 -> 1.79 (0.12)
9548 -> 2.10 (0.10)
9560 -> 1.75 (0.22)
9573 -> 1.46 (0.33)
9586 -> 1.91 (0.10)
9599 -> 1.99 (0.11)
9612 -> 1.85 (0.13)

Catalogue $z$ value 0.143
